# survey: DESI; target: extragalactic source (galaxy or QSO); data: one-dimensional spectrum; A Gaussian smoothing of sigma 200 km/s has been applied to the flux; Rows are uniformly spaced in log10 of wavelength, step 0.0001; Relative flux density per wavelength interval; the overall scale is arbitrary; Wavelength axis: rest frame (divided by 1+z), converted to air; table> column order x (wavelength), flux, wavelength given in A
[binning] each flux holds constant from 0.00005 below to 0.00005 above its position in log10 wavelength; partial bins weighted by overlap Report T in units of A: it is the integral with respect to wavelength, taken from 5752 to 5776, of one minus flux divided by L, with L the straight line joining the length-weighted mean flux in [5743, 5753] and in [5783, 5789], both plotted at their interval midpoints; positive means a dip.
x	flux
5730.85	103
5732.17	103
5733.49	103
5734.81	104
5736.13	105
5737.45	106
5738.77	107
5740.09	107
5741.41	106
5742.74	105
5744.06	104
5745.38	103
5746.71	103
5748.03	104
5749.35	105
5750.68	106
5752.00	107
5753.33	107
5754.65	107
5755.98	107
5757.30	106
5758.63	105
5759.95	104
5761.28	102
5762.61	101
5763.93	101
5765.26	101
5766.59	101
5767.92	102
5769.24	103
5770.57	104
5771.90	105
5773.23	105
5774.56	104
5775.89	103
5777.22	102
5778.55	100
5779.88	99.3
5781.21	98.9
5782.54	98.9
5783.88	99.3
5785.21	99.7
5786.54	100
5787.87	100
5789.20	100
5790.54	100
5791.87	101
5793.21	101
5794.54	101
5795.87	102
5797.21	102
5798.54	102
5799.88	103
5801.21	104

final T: -0.3 A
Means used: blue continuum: 105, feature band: 104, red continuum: 99.8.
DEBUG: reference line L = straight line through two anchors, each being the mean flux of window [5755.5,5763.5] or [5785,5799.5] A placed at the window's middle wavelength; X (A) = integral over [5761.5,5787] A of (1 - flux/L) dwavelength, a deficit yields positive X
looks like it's 0.3 A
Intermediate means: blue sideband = 104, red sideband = 101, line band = 102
